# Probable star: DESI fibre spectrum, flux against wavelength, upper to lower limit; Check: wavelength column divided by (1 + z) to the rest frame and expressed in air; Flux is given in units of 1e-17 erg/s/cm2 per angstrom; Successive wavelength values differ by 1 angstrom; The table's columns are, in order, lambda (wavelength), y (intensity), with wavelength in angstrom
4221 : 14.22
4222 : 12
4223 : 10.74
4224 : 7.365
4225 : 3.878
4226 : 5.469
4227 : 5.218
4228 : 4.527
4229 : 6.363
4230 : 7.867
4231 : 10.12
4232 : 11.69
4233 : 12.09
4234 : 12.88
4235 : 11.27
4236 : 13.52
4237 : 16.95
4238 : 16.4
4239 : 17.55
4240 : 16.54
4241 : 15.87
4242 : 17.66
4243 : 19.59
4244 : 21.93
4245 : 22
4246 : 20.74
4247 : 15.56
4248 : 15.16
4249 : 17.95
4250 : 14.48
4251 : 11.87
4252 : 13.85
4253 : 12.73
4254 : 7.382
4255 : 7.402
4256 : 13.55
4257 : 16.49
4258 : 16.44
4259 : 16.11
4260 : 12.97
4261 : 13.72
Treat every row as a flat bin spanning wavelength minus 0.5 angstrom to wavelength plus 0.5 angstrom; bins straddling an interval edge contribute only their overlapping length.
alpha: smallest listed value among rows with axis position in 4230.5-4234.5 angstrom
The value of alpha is 10.12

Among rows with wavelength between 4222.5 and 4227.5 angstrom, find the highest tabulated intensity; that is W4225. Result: 10.74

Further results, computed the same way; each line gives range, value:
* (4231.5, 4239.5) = 17.55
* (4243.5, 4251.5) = 22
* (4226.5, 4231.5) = 10.12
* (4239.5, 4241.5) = 16.54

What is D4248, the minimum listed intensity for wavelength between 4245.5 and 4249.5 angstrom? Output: 15.16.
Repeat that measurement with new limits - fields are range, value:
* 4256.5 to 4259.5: 16.11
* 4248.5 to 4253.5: 11.87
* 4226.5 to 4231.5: 4.527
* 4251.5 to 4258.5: 7.382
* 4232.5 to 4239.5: 11.27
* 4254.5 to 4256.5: 7.402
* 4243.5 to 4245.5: 21.93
